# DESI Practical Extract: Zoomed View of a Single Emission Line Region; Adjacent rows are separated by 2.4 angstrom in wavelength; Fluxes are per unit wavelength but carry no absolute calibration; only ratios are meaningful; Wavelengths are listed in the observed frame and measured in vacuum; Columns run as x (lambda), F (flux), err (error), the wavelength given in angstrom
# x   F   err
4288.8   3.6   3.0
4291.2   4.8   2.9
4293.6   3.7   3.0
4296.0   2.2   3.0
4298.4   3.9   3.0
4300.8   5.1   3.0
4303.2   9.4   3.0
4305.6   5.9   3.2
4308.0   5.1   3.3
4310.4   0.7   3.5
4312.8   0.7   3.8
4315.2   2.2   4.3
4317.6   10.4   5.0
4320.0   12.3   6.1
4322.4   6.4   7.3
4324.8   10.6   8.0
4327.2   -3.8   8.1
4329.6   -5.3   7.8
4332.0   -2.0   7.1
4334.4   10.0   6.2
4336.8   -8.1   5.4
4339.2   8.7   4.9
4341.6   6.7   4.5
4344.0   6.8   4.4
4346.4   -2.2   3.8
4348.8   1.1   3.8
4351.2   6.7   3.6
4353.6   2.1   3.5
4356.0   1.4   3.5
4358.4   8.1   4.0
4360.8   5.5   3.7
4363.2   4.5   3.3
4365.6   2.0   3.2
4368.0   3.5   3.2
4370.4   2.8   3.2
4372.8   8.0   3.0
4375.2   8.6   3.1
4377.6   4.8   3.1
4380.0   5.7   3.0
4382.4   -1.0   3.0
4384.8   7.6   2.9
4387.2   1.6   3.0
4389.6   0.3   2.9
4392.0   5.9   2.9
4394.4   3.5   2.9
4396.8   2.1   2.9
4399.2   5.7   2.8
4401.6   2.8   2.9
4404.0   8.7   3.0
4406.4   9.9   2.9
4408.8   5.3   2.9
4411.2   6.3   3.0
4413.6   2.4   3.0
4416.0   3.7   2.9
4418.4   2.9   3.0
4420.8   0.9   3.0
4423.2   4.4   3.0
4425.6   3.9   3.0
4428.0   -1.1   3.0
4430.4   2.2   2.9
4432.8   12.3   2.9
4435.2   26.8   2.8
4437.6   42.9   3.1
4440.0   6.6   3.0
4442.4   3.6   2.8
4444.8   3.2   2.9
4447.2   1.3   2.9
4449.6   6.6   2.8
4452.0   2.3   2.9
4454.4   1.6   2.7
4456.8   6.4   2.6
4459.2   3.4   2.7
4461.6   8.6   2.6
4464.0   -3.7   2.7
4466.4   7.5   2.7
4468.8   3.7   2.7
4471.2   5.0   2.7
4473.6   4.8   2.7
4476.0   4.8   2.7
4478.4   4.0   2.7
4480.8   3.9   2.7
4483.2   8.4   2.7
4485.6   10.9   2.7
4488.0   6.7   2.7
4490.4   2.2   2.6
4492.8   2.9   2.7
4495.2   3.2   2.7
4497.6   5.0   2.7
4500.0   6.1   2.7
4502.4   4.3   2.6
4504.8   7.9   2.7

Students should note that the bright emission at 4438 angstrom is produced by [O II]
